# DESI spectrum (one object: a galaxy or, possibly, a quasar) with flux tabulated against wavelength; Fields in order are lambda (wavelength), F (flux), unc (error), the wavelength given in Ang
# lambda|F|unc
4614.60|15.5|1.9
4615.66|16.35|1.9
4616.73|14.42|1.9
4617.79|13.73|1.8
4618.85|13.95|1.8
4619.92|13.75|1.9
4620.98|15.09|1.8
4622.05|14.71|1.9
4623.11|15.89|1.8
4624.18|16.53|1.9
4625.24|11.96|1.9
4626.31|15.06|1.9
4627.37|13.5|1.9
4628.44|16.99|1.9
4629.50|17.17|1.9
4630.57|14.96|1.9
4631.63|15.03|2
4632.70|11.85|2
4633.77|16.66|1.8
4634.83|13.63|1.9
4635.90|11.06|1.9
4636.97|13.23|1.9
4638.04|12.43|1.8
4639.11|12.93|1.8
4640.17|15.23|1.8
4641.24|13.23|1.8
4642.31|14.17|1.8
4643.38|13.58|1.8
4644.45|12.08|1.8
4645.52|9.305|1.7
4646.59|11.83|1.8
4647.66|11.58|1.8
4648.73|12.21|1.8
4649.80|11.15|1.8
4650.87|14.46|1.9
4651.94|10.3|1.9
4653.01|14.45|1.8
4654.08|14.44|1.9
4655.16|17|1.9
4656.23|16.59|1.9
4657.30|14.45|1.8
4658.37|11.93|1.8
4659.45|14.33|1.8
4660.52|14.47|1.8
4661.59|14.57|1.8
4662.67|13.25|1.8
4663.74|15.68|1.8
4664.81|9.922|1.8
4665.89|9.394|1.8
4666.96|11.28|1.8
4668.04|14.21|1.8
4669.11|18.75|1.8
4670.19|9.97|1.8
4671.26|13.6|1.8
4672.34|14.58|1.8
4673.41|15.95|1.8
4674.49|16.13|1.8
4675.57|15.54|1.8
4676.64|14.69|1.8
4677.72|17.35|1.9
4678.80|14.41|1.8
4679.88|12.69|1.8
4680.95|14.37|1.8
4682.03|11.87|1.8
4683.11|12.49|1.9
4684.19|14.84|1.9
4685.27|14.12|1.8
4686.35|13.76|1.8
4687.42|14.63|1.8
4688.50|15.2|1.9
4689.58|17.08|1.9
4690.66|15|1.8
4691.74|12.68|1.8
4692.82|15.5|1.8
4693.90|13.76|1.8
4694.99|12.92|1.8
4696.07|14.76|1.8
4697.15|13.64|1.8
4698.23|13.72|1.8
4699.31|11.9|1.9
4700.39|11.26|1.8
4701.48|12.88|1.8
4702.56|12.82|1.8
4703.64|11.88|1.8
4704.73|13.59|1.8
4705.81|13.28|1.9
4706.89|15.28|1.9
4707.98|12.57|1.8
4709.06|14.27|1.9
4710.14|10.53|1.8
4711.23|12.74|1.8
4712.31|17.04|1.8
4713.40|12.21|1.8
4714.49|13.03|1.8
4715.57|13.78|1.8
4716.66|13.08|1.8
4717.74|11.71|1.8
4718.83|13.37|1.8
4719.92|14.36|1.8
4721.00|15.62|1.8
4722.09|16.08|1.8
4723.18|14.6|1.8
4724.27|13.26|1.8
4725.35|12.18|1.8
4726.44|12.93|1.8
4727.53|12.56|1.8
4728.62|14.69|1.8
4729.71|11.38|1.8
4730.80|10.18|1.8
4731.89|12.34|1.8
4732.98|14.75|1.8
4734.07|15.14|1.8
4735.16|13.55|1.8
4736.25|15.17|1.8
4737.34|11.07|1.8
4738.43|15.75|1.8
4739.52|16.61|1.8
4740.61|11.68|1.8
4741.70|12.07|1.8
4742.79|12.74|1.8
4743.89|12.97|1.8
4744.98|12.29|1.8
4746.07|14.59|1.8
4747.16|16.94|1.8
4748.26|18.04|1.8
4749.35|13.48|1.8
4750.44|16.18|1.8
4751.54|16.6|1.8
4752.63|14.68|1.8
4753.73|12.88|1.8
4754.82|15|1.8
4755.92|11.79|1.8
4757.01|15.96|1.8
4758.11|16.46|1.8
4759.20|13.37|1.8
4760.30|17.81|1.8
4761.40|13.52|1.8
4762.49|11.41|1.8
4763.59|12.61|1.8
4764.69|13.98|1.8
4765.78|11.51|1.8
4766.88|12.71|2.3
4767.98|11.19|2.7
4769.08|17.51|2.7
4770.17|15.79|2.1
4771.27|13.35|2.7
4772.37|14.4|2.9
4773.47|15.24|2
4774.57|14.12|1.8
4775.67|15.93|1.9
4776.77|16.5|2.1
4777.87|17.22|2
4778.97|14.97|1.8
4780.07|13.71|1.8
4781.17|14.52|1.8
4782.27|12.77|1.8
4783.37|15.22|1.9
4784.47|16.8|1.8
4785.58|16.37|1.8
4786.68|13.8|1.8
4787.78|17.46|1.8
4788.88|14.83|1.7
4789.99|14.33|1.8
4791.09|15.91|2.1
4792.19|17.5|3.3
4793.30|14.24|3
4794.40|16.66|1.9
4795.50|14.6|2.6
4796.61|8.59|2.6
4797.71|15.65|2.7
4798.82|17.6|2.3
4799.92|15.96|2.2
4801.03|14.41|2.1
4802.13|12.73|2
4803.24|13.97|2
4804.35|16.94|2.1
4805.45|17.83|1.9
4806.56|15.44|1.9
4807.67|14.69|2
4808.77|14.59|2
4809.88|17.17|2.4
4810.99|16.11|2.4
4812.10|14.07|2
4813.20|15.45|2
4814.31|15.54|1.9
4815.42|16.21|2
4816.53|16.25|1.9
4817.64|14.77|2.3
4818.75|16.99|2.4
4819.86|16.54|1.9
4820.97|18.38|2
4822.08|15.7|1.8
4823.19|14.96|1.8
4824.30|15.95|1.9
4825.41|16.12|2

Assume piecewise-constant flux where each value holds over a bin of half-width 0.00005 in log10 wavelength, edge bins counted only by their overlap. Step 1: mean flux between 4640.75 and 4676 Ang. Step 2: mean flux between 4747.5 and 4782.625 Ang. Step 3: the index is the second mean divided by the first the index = 1.1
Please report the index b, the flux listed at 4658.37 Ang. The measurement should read 11.93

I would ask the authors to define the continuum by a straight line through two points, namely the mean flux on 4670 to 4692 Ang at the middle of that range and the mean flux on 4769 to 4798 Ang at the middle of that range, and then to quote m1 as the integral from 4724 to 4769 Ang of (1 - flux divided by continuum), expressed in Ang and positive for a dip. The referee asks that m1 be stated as 3.15 Ang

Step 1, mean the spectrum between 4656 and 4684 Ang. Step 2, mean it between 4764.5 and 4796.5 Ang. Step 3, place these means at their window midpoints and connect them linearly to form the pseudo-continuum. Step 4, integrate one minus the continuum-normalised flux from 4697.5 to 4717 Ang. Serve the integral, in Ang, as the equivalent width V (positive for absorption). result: 1.5 Ang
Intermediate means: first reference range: 13.9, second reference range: 14.9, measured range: 13.1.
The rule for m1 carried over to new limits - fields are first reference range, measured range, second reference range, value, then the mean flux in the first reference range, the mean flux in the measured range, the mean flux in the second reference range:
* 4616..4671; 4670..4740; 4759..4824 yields 2.4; 13.7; 13.8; 15.1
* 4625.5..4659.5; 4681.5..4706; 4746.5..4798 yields 0.8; 13.6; 13.6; 14.8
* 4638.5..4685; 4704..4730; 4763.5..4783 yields 0.9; 13.6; 13.5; 14.4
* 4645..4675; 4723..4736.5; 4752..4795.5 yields 1.0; 13.4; 13.2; 14.7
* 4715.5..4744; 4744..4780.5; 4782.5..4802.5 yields -0.7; 13.5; 14.6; 15.1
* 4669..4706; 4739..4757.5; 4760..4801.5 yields 0.1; 14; 14.4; 14.7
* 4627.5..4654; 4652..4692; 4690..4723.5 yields -2.2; 13.3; 14.2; 13.5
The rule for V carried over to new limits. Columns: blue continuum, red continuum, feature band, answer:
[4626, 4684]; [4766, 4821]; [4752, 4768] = 1.2 Ang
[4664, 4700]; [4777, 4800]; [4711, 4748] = 2.2 Ang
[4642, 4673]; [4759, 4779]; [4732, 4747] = 0.3 Ang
